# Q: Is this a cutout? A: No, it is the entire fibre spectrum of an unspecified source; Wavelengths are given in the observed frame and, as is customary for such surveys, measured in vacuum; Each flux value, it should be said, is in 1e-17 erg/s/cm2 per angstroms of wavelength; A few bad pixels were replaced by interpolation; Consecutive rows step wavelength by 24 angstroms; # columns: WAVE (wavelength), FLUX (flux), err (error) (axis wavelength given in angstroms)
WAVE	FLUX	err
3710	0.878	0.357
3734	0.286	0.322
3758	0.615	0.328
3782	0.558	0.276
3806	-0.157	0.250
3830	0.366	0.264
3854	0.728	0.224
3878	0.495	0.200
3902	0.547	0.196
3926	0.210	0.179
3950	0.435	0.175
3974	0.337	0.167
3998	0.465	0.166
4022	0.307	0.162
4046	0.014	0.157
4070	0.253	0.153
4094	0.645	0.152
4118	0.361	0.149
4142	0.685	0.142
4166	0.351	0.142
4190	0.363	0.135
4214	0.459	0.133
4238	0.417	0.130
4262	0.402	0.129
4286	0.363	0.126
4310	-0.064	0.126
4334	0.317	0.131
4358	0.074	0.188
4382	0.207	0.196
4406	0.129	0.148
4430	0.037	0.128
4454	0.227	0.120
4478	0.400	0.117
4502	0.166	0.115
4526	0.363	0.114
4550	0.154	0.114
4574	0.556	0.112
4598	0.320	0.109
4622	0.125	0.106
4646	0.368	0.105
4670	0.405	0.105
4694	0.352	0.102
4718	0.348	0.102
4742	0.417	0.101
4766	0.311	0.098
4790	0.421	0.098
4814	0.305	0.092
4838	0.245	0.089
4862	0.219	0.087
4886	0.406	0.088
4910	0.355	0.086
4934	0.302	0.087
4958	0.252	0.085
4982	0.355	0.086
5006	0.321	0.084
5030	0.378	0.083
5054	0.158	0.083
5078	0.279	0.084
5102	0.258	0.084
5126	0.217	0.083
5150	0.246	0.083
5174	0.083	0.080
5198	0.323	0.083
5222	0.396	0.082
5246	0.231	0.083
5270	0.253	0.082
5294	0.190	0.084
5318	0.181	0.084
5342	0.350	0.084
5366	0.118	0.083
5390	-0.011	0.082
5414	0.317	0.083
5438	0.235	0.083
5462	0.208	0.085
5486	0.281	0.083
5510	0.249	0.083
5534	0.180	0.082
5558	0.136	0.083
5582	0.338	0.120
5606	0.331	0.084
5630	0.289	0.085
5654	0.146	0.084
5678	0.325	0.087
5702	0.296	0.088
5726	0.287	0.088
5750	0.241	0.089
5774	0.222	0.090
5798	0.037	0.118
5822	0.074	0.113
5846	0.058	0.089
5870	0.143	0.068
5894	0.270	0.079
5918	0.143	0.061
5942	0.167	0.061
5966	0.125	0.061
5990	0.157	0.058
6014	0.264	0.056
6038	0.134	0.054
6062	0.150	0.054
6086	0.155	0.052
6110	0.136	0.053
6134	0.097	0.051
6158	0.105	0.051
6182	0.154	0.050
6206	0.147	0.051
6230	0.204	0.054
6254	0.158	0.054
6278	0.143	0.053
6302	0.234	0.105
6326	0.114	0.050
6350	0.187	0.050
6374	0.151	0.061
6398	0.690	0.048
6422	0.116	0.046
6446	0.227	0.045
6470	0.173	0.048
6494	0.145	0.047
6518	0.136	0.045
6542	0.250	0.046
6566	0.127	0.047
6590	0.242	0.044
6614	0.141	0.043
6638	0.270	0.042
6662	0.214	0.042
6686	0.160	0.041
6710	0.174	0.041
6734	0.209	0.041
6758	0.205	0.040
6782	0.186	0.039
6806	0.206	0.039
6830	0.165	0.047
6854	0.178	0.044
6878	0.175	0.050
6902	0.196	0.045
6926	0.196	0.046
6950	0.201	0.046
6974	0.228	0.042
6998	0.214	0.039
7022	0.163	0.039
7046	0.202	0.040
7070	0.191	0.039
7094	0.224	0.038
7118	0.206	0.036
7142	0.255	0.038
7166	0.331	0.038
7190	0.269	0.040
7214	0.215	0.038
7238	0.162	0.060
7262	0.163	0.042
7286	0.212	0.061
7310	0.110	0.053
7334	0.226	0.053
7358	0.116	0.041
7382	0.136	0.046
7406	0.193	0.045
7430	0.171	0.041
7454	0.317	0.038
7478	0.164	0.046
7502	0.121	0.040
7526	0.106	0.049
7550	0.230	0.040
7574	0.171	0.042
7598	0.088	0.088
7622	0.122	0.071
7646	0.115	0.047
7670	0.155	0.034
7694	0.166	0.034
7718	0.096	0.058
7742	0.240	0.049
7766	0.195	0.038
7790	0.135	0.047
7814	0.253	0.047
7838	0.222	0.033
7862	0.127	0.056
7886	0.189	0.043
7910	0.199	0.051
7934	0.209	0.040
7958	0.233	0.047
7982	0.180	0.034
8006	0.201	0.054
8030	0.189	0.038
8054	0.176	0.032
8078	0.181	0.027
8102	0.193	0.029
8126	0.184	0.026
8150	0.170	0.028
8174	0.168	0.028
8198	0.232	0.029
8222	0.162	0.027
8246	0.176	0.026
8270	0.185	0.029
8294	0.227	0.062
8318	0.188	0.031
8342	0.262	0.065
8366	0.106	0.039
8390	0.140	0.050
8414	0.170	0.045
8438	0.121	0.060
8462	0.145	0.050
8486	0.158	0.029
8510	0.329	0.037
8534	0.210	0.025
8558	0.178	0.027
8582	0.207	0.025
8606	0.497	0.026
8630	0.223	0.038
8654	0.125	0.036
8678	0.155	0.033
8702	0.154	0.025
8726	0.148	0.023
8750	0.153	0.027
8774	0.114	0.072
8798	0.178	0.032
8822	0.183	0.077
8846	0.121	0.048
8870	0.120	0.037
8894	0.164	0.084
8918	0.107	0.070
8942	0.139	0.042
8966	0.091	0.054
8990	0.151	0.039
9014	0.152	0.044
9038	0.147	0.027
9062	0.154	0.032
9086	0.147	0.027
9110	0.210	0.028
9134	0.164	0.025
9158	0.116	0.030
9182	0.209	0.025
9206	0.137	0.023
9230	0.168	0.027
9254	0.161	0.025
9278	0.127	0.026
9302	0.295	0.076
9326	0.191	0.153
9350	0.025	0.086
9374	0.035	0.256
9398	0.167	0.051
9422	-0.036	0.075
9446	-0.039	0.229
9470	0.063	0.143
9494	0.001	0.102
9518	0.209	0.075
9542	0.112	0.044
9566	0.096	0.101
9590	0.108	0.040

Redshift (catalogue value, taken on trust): 0.72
